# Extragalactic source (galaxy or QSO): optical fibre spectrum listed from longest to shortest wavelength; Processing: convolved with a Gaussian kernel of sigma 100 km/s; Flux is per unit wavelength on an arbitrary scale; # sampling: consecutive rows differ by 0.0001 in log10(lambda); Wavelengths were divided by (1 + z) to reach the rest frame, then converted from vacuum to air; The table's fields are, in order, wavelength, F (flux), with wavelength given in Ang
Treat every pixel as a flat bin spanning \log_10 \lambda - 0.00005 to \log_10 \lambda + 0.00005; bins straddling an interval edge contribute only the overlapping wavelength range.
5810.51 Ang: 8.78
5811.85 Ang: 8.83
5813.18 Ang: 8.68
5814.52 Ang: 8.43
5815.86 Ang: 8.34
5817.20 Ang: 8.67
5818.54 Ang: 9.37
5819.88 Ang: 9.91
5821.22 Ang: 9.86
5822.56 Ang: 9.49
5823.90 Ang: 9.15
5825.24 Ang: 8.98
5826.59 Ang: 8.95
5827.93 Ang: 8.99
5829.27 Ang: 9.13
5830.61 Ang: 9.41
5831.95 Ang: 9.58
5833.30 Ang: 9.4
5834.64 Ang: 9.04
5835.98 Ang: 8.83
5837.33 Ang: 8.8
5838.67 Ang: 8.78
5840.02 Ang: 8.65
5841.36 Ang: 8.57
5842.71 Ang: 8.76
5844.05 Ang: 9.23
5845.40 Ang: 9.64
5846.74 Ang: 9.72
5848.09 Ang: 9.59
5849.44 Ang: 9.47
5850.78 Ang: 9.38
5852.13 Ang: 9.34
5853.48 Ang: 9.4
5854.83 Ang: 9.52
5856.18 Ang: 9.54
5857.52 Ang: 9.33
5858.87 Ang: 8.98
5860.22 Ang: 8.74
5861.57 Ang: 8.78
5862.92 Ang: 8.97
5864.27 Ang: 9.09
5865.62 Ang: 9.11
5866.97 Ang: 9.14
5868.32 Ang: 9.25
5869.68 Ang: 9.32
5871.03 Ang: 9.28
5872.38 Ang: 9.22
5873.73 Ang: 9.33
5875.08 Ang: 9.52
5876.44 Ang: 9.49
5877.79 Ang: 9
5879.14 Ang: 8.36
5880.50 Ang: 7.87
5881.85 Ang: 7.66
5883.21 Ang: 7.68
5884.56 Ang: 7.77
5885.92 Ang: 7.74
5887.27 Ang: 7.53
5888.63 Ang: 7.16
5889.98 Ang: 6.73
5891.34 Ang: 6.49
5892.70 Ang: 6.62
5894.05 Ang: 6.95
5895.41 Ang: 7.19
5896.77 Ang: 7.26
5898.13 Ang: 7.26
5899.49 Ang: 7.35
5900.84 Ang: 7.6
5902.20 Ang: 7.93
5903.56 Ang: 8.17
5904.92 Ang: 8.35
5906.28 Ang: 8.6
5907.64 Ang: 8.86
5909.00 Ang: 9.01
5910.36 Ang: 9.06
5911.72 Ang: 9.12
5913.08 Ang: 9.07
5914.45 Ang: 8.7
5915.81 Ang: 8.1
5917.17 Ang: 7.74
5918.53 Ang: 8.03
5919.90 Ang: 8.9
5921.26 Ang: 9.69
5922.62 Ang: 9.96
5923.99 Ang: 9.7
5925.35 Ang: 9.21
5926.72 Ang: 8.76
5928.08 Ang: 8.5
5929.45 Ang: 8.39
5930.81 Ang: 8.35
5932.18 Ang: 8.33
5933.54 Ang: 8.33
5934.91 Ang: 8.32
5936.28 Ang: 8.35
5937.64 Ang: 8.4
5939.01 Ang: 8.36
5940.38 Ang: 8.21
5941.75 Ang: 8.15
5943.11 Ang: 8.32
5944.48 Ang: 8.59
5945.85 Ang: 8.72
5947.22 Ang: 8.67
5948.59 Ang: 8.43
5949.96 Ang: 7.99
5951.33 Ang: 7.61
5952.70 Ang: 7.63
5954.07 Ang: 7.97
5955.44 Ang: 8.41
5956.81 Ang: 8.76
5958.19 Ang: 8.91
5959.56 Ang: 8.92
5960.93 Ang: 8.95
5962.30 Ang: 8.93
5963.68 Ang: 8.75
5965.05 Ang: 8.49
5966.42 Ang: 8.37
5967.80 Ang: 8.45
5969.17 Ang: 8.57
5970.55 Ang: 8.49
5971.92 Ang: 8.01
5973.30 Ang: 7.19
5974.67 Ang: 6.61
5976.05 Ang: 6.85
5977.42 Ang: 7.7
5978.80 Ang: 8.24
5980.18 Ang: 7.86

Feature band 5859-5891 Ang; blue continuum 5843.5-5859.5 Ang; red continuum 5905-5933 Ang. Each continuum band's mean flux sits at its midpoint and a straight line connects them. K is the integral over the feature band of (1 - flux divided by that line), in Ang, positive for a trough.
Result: 2.3 Ang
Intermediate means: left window 9.43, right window 8.79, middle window 8.54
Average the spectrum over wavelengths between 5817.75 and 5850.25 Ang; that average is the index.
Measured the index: 9.22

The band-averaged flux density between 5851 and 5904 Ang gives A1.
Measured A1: 8.36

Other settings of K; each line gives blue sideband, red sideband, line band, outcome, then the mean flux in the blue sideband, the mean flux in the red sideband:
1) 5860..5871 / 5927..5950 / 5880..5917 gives 3.86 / 9.07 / 8.4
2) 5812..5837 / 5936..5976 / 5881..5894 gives 2.18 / 9.11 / 8.29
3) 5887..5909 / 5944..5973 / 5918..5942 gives -1.98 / 7.55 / 8.44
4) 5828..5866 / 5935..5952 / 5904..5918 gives -0.07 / 9.17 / 8.32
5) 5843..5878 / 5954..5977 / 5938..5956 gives 0.46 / 9.28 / 8.27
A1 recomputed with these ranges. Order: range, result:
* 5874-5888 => 8.29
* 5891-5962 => 8.35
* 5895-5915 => 8.25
